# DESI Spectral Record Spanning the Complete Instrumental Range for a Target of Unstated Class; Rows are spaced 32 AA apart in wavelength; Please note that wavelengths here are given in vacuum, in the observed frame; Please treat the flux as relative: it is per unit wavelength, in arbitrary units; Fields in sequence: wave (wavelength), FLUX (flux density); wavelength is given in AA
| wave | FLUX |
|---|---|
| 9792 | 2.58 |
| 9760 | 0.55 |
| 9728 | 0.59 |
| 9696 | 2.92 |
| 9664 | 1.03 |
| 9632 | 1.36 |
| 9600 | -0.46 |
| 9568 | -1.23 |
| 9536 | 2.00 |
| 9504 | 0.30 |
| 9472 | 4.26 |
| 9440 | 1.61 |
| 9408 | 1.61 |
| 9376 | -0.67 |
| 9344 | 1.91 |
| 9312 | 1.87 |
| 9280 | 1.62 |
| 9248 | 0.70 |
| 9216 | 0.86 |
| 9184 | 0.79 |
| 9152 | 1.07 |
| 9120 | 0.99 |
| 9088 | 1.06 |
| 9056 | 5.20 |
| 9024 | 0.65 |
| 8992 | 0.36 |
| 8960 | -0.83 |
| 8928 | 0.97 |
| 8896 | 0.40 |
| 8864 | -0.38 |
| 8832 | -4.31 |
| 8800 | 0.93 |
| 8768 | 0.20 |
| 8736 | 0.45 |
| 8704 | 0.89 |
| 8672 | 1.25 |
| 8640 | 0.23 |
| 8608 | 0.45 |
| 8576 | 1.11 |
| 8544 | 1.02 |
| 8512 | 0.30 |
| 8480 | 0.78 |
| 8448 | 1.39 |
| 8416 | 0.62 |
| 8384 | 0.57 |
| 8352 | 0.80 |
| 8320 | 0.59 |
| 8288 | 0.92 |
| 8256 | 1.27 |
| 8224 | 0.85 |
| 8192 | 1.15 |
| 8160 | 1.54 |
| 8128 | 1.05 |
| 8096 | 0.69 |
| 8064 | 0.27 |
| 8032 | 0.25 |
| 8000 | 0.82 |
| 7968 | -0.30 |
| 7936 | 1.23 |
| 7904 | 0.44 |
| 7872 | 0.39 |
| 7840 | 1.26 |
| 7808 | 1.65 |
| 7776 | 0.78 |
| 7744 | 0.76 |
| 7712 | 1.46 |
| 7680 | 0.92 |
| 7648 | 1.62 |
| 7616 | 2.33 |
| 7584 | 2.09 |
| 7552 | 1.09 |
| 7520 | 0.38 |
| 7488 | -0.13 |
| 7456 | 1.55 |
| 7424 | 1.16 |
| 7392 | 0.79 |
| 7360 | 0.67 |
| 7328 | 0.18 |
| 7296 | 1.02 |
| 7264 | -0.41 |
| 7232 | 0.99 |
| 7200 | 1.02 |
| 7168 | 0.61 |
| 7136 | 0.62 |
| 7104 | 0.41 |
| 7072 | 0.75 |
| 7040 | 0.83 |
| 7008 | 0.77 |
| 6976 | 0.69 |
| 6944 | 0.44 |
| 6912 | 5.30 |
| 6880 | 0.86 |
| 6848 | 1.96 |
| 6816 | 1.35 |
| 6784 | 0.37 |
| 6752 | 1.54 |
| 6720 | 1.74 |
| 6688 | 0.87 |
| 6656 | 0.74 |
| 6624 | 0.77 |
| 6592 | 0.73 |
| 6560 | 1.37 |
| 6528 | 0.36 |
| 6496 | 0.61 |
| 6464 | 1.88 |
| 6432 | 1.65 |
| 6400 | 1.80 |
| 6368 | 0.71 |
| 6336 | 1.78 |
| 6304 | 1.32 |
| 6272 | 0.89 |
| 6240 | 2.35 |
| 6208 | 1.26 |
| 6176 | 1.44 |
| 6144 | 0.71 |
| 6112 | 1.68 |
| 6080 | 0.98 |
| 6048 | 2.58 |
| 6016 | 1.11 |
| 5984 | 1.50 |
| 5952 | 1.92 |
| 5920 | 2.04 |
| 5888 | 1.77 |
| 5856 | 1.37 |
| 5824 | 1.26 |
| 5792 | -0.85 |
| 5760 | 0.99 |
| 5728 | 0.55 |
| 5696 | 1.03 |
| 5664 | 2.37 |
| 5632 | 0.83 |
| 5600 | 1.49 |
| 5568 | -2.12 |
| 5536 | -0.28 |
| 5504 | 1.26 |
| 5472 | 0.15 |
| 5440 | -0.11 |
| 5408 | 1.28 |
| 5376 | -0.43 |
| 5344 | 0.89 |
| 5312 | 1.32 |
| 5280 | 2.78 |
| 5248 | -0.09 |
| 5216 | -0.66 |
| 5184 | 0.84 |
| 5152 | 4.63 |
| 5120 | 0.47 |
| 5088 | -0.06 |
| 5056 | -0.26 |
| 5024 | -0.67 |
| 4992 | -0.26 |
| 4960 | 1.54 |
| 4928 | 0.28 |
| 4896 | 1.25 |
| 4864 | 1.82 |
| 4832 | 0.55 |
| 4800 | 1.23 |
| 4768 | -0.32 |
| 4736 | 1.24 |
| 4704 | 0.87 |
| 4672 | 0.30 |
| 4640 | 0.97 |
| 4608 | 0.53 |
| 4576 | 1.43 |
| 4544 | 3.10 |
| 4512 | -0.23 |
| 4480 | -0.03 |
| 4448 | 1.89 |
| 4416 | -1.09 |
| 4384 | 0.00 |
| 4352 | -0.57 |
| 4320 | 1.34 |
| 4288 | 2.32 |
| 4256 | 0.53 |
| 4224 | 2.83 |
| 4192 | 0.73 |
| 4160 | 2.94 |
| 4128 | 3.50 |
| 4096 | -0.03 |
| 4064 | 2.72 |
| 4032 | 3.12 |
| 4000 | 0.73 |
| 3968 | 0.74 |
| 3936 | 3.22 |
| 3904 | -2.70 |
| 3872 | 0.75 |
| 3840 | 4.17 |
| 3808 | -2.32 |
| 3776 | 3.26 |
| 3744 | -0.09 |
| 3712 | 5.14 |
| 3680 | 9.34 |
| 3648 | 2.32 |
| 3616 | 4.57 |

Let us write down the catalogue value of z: 0.38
